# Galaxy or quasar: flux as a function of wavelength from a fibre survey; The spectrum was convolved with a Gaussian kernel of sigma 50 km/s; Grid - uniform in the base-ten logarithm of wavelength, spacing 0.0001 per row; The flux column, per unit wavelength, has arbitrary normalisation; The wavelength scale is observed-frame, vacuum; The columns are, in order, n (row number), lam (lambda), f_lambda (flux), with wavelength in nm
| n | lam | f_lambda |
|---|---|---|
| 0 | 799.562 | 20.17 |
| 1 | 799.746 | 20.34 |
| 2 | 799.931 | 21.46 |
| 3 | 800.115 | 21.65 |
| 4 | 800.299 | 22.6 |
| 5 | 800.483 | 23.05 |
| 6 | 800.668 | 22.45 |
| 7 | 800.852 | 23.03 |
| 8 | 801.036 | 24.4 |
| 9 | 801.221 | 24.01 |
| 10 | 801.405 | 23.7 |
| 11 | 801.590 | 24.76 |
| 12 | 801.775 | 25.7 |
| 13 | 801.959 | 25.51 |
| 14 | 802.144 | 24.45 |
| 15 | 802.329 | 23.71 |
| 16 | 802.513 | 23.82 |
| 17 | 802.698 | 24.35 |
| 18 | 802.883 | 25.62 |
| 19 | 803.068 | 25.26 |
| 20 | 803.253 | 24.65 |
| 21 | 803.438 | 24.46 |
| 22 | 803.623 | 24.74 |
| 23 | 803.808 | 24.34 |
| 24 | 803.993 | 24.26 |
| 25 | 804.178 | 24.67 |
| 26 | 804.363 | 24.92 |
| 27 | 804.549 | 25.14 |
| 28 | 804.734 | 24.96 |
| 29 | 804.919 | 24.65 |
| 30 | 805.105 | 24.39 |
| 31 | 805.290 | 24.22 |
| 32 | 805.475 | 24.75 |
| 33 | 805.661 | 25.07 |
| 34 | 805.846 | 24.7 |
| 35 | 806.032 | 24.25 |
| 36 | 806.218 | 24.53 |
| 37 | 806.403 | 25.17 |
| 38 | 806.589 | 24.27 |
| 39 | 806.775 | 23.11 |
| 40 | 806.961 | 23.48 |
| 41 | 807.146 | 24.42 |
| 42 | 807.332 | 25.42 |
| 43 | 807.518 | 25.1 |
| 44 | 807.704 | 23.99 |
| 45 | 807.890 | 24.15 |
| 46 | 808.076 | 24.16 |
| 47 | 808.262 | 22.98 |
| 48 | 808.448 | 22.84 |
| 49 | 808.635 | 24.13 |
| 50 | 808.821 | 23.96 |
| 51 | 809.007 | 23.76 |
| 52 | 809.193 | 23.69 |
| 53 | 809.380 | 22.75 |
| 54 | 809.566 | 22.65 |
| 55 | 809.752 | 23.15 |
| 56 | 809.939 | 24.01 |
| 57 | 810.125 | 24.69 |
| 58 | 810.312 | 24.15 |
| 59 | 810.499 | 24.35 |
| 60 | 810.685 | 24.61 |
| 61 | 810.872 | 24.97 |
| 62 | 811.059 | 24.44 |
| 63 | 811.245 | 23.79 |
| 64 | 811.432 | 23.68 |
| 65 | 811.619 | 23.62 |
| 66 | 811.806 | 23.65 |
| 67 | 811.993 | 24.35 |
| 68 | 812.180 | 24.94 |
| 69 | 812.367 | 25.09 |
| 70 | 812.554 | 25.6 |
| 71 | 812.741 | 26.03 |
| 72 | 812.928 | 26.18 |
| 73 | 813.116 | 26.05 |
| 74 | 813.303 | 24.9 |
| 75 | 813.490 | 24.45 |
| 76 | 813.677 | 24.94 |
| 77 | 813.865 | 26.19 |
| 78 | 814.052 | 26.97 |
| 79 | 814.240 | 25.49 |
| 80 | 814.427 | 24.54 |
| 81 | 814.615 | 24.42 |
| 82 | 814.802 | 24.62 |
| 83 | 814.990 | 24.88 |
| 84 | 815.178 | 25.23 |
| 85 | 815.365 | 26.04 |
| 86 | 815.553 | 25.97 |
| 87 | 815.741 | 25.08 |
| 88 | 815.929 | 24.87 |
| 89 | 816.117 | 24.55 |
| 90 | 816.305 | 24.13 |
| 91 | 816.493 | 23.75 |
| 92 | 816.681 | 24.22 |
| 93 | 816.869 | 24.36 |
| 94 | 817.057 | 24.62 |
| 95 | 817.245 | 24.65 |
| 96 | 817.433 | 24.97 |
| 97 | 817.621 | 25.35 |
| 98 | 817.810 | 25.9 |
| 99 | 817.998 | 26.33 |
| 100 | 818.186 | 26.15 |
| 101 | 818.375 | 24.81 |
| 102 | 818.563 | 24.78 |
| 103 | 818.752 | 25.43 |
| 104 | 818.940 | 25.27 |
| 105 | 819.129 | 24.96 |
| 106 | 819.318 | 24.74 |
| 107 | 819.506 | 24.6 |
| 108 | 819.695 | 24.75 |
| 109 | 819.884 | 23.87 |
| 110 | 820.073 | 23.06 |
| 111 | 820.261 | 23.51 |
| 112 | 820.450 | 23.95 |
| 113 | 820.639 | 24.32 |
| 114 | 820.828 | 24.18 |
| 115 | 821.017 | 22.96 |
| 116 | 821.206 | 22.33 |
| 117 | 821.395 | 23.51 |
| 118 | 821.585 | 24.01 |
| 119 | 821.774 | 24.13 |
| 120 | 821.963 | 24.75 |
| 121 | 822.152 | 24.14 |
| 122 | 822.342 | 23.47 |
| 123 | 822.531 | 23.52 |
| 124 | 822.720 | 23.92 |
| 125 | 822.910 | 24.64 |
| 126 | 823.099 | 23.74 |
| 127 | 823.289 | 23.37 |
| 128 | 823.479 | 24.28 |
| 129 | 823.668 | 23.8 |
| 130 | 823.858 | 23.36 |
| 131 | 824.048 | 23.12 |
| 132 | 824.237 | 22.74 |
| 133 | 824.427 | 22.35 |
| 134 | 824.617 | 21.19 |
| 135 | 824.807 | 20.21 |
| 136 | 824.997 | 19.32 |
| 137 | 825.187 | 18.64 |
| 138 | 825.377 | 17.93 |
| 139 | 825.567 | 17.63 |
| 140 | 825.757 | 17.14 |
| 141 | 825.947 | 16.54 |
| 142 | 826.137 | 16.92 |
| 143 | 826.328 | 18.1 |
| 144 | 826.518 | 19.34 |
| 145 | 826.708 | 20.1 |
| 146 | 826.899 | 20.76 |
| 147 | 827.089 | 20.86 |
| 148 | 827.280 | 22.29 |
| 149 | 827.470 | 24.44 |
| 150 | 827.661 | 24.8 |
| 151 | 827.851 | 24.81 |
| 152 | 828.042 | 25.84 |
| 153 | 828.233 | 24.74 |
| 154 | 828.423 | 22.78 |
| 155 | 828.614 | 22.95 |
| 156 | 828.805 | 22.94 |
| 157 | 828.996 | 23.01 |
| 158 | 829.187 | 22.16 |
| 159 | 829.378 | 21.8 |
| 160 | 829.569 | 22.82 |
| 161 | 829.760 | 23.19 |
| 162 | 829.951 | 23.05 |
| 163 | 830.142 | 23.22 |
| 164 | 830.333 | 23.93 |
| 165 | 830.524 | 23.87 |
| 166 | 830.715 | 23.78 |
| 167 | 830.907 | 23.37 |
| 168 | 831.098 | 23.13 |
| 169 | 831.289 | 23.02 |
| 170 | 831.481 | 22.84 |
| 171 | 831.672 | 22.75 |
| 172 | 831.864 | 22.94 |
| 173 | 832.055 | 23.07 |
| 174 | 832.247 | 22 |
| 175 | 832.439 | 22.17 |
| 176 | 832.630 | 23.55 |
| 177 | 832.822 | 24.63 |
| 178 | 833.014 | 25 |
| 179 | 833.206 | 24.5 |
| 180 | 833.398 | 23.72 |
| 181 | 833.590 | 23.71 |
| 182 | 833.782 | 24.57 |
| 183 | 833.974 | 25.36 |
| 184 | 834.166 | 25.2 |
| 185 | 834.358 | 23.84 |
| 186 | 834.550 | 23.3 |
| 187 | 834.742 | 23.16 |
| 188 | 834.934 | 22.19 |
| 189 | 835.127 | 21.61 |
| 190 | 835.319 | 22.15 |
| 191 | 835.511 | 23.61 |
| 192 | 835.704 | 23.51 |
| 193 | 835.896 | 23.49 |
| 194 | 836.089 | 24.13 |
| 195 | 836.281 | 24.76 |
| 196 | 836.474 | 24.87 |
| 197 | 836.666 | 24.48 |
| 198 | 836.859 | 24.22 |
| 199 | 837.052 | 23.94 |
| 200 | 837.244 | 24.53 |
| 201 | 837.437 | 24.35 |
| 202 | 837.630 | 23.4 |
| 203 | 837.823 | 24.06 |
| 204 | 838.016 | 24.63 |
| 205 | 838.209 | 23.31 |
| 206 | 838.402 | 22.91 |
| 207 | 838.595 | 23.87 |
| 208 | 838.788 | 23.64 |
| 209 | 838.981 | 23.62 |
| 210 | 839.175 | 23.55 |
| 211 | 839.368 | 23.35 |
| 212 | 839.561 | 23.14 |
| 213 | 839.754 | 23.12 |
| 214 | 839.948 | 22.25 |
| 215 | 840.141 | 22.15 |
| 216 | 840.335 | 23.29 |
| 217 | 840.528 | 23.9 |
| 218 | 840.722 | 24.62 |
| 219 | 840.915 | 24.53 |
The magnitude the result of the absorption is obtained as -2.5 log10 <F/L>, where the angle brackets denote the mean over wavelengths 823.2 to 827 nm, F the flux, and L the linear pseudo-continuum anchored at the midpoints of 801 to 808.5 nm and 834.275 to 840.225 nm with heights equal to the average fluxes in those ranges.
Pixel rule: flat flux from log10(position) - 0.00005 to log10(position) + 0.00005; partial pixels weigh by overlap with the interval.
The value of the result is 0.17 mag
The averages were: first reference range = 24.5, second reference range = 23.5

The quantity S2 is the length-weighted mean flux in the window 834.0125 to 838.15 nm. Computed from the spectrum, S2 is 23.8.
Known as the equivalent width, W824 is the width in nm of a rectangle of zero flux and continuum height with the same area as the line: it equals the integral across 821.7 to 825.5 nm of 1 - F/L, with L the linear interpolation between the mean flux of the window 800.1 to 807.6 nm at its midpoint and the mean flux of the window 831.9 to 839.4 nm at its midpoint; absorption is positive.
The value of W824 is 0.22 nm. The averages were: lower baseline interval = 24.4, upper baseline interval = 23.7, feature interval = 22.6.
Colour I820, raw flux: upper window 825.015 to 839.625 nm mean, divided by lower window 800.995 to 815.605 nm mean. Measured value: 0.93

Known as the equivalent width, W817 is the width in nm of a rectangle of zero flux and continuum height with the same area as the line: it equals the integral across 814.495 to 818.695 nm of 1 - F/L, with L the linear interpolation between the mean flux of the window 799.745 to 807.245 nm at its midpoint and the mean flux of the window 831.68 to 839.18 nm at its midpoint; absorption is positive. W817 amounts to -0.175 nm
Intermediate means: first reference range 24.2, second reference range 23.7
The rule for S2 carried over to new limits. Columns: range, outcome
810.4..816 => 25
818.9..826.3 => 22.5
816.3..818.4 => 25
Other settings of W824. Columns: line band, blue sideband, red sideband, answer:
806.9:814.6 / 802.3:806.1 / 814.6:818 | 0.11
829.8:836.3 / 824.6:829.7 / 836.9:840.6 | -0.33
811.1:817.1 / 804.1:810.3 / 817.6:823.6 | -0.16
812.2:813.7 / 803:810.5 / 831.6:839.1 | -0.08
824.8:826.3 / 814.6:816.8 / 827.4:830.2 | 0.37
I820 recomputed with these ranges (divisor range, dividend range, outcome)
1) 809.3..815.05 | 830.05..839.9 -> 0.96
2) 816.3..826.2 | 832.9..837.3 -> 1.03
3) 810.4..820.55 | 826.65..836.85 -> 0.94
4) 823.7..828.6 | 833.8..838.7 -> 1.13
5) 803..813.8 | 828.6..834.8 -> 0.96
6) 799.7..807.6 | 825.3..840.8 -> 0.95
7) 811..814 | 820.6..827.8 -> 0.88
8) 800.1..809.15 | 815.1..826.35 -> 0.96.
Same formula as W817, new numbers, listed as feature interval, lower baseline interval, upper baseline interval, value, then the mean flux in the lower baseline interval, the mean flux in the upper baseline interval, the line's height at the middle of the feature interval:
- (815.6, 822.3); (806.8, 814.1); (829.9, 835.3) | -0.125 nm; 24.4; 23.5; 24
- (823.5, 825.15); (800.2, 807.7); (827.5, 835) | 0.123 nm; 24.4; 23.5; 23.8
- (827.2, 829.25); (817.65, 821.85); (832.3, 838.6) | 0.032 nm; 24.4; 23.8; 24.1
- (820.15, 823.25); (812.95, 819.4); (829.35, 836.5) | 0.097 nm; 25.1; 23.5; 24.6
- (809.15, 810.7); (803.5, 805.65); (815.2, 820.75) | 0.061 nm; 24.7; 24.8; 24.7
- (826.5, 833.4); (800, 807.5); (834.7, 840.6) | 0.170 nm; 24.3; 23.5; 23.7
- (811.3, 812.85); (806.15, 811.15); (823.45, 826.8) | -0.094 nm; 24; 20.1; 23.2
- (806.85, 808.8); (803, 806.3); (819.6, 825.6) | 0.023 nm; 24.7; 22.9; 24.3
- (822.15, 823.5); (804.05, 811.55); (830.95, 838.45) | 0.003 nm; 24.2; 23.7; 23.9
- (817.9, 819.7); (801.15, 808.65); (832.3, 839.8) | -0.078 nm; 24.5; 23.8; 24.2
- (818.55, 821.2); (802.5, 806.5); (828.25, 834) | -0.036 nm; 24.7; 23.3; 23.9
